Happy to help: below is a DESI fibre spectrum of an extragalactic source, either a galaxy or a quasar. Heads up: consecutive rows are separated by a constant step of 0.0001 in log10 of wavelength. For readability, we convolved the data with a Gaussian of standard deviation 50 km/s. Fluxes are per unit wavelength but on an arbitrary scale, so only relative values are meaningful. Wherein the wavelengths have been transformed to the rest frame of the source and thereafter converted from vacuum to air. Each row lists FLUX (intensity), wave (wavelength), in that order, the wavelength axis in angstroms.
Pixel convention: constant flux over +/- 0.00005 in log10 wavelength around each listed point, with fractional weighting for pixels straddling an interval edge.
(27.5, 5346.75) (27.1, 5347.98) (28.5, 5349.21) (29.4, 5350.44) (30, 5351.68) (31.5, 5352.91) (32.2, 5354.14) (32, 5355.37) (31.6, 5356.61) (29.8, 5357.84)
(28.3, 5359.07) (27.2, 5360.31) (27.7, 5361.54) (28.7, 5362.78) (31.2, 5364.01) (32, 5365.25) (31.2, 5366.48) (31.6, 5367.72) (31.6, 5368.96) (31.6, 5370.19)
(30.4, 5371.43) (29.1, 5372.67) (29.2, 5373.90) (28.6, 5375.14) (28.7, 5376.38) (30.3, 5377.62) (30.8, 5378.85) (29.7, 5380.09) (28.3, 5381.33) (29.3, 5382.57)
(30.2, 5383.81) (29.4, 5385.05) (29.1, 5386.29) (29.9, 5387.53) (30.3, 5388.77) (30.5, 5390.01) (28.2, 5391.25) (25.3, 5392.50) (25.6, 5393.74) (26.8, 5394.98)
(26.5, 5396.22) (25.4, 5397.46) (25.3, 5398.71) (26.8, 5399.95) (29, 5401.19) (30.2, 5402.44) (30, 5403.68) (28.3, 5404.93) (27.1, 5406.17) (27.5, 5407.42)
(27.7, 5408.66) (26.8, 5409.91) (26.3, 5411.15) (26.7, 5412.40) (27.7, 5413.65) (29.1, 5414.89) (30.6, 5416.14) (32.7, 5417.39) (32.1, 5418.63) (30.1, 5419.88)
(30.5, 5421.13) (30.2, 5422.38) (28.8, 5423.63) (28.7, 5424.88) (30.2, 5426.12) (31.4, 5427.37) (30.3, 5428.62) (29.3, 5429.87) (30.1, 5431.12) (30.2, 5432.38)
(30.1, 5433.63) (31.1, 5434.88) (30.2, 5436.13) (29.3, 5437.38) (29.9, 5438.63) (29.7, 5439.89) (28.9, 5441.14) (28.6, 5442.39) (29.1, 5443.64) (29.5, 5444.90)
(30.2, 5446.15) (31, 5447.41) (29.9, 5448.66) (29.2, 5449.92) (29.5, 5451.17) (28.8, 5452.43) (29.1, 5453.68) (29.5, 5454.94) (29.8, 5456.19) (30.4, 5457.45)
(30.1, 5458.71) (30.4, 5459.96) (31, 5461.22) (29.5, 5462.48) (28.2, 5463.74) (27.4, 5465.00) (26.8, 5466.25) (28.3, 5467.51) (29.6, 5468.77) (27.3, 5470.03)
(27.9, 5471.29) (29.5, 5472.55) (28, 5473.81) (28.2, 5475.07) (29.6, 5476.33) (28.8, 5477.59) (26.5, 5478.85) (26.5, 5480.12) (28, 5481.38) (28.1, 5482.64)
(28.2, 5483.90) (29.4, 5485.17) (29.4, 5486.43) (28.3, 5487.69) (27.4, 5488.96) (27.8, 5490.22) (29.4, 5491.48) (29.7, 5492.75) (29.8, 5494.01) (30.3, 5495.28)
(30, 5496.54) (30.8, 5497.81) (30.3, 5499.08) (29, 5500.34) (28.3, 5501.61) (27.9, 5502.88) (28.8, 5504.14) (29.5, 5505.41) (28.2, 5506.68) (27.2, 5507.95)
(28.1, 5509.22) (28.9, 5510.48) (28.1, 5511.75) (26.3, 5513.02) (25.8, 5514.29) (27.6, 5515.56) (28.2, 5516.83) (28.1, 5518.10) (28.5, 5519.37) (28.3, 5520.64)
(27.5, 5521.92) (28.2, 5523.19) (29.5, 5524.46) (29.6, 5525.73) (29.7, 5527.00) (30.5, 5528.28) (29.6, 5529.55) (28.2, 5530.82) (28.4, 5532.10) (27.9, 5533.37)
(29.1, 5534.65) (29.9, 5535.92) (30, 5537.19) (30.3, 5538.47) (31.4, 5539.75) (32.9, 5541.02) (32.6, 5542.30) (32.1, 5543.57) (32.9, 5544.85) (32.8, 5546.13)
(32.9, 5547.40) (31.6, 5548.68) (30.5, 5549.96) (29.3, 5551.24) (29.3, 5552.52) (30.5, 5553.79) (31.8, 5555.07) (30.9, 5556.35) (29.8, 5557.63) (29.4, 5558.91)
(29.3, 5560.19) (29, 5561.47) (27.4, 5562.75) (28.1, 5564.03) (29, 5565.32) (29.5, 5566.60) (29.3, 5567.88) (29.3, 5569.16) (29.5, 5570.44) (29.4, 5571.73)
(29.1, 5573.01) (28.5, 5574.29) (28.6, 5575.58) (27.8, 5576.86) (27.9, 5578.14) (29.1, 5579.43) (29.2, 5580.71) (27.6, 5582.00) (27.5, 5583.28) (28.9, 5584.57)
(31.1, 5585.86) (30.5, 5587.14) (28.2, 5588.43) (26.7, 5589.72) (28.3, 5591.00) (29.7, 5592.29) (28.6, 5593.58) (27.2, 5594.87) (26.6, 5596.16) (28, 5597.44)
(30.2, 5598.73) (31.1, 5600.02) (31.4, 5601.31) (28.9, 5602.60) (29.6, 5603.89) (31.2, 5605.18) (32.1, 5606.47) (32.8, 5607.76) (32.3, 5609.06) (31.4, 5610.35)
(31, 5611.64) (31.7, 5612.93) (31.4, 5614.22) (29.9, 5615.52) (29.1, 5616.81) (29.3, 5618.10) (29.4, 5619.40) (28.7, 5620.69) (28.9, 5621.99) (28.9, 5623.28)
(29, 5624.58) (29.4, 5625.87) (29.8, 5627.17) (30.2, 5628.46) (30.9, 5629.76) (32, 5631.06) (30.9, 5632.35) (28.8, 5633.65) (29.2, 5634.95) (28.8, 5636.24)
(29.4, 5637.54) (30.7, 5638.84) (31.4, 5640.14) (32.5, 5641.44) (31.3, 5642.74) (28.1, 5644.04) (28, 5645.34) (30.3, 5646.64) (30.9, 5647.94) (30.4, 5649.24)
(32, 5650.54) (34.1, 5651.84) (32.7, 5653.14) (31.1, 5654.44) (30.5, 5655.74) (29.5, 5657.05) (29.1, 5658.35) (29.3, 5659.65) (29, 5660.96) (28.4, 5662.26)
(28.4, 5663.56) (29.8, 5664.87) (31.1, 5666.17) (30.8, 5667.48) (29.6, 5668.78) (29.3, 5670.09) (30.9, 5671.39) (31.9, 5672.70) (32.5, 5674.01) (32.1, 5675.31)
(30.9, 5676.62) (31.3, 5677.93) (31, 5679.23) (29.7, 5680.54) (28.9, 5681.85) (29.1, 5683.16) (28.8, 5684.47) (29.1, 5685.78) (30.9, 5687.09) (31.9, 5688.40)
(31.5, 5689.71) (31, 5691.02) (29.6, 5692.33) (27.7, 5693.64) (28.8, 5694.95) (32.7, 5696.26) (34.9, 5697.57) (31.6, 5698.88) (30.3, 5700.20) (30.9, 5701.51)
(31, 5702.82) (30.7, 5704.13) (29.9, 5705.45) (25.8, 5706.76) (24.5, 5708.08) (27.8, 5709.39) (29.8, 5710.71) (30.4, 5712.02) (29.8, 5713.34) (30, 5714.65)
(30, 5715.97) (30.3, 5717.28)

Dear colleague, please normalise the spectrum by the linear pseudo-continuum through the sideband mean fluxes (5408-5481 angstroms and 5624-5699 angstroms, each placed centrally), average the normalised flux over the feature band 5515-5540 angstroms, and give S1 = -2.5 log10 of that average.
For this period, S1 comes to 0.03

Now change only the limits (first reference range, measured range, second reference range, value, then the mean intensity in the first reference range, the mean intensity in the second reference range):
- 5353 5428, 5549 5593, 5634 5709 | 0.03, 29.2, 30.3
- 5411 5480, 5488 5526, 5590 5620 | 0.04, 29.4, 30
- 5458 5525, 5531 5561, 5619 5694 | -0.06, 28.5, 30.2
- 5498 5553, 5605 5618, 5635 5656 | -0.03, 29.4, 30.7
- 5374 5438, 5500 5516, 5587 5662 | 0.06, 29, 30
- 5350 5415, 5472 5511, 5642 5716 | 0.03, 29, 30.2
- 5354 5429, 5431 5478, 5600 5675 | 0.01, 29.2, 30.4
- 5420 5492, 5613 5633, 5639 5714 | 0.00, 29.2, 30.3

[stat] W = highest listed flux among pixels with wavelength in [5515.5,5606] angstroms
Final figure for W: 32.9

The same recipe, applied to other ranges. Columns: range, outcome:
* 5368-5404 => 31.6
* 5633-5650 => 32.5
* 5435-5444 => 30.2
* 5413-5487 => 32.7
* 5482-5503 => 30.8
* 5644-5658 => 34.1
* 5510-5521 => 28.9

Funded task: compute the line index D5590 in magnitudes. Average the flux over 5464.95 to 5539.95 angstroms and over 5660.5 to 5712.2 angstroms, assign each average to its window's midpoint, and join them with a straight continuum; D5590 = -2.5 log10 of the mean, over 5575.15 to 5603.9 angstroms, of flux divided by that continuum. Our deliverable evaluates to 0.02 mag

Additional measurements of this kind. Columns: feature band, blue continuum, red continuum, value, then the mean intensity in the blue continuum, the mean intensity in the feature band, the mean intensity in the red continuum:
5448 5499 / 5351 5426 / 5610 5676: 0.02 mag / 29.2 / 28.9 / 30.3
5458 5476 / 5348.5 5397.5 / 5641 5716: 0.04 mag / 29.5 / 28.8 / 30.2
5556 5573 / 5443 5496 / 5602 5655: 0.02 mag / 28.9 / 29.2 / 30.5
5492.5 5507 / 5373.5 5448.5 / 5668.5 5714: 0.00 mag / 29.1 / 29.4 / 30.2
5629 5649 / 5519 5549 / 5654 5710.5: 0.00 mag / 30.2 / 30.2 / 30.1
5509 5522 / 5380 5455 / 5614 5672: 0.07 mag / 29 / 27.8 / 30.1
